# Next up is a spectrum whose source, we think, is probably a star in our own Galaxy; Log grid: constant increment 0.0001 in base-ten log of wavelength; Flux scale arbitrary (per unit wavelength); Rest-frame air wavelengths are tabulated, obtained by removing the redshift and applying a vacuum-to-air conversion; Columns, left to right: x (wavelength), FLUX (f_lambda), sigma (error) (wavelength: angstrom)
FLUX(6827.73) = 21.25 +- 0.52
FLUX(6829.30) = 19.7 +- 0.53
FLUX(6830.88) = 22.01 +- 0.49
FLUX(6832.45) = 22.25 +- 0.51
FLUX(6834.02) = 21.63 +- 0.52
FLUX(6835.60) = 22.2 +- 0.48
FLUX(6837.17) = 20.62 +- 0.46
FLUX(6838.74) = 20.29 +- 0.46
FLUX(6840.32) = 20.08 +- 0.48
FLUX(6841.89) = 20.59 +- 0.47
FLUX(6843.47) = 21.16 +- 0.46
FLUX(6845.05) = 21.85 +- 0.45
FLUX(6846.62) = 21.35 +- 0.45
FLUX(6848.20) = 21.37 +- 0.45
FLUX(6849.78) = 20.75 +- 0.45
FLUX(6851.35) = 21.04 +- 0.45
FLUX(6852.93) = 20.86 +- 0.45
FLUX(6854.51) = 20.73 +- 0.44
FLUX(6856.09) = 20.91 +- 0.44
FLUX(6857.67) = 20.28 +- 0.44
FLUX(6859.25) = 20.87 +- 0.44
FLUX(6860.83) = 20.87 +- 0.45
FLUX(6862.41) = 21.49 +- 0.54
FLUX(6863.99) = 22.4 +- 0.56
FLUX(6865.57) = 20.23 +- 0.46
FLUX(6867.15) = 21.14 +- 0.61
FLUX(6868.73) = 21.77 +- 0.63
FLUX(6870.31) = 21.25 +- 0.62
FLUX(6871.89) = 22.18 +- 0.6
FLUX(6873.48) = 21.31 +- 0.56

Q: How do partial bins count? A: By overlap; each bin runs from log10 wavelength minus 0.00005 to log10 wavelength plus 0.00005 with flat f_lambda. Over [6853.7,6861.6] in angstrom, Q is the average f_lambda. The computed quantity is 20.7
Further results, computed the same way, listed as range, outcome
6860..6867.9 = 21.2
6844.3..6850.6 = 21.4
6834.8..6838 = 21.4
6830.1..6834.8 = 22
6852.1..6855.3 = 20.8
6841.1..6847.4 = 21.2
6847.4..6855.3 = 20.9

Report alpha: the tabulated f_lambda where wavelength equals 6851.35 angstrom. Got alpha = 21.04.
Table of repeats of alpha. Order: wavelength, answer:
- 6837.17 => 20.62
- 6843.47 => 21.16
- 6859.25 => 20.87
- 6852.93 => 20.86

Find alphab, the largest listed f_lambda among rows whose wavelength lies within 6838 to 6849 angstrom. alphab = 21.85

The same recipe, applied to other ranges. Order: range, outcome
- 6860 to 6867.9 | 22.4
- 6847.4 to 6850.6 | 21.37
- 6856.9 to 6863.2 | 21.49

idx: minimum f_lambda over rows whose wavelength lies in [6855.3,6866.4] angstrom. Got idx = 20.23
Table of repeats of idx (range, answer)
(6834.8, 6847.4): 20.08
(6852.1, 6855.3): 20.73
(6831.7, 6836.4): 21.63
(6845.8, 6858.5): 20.28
